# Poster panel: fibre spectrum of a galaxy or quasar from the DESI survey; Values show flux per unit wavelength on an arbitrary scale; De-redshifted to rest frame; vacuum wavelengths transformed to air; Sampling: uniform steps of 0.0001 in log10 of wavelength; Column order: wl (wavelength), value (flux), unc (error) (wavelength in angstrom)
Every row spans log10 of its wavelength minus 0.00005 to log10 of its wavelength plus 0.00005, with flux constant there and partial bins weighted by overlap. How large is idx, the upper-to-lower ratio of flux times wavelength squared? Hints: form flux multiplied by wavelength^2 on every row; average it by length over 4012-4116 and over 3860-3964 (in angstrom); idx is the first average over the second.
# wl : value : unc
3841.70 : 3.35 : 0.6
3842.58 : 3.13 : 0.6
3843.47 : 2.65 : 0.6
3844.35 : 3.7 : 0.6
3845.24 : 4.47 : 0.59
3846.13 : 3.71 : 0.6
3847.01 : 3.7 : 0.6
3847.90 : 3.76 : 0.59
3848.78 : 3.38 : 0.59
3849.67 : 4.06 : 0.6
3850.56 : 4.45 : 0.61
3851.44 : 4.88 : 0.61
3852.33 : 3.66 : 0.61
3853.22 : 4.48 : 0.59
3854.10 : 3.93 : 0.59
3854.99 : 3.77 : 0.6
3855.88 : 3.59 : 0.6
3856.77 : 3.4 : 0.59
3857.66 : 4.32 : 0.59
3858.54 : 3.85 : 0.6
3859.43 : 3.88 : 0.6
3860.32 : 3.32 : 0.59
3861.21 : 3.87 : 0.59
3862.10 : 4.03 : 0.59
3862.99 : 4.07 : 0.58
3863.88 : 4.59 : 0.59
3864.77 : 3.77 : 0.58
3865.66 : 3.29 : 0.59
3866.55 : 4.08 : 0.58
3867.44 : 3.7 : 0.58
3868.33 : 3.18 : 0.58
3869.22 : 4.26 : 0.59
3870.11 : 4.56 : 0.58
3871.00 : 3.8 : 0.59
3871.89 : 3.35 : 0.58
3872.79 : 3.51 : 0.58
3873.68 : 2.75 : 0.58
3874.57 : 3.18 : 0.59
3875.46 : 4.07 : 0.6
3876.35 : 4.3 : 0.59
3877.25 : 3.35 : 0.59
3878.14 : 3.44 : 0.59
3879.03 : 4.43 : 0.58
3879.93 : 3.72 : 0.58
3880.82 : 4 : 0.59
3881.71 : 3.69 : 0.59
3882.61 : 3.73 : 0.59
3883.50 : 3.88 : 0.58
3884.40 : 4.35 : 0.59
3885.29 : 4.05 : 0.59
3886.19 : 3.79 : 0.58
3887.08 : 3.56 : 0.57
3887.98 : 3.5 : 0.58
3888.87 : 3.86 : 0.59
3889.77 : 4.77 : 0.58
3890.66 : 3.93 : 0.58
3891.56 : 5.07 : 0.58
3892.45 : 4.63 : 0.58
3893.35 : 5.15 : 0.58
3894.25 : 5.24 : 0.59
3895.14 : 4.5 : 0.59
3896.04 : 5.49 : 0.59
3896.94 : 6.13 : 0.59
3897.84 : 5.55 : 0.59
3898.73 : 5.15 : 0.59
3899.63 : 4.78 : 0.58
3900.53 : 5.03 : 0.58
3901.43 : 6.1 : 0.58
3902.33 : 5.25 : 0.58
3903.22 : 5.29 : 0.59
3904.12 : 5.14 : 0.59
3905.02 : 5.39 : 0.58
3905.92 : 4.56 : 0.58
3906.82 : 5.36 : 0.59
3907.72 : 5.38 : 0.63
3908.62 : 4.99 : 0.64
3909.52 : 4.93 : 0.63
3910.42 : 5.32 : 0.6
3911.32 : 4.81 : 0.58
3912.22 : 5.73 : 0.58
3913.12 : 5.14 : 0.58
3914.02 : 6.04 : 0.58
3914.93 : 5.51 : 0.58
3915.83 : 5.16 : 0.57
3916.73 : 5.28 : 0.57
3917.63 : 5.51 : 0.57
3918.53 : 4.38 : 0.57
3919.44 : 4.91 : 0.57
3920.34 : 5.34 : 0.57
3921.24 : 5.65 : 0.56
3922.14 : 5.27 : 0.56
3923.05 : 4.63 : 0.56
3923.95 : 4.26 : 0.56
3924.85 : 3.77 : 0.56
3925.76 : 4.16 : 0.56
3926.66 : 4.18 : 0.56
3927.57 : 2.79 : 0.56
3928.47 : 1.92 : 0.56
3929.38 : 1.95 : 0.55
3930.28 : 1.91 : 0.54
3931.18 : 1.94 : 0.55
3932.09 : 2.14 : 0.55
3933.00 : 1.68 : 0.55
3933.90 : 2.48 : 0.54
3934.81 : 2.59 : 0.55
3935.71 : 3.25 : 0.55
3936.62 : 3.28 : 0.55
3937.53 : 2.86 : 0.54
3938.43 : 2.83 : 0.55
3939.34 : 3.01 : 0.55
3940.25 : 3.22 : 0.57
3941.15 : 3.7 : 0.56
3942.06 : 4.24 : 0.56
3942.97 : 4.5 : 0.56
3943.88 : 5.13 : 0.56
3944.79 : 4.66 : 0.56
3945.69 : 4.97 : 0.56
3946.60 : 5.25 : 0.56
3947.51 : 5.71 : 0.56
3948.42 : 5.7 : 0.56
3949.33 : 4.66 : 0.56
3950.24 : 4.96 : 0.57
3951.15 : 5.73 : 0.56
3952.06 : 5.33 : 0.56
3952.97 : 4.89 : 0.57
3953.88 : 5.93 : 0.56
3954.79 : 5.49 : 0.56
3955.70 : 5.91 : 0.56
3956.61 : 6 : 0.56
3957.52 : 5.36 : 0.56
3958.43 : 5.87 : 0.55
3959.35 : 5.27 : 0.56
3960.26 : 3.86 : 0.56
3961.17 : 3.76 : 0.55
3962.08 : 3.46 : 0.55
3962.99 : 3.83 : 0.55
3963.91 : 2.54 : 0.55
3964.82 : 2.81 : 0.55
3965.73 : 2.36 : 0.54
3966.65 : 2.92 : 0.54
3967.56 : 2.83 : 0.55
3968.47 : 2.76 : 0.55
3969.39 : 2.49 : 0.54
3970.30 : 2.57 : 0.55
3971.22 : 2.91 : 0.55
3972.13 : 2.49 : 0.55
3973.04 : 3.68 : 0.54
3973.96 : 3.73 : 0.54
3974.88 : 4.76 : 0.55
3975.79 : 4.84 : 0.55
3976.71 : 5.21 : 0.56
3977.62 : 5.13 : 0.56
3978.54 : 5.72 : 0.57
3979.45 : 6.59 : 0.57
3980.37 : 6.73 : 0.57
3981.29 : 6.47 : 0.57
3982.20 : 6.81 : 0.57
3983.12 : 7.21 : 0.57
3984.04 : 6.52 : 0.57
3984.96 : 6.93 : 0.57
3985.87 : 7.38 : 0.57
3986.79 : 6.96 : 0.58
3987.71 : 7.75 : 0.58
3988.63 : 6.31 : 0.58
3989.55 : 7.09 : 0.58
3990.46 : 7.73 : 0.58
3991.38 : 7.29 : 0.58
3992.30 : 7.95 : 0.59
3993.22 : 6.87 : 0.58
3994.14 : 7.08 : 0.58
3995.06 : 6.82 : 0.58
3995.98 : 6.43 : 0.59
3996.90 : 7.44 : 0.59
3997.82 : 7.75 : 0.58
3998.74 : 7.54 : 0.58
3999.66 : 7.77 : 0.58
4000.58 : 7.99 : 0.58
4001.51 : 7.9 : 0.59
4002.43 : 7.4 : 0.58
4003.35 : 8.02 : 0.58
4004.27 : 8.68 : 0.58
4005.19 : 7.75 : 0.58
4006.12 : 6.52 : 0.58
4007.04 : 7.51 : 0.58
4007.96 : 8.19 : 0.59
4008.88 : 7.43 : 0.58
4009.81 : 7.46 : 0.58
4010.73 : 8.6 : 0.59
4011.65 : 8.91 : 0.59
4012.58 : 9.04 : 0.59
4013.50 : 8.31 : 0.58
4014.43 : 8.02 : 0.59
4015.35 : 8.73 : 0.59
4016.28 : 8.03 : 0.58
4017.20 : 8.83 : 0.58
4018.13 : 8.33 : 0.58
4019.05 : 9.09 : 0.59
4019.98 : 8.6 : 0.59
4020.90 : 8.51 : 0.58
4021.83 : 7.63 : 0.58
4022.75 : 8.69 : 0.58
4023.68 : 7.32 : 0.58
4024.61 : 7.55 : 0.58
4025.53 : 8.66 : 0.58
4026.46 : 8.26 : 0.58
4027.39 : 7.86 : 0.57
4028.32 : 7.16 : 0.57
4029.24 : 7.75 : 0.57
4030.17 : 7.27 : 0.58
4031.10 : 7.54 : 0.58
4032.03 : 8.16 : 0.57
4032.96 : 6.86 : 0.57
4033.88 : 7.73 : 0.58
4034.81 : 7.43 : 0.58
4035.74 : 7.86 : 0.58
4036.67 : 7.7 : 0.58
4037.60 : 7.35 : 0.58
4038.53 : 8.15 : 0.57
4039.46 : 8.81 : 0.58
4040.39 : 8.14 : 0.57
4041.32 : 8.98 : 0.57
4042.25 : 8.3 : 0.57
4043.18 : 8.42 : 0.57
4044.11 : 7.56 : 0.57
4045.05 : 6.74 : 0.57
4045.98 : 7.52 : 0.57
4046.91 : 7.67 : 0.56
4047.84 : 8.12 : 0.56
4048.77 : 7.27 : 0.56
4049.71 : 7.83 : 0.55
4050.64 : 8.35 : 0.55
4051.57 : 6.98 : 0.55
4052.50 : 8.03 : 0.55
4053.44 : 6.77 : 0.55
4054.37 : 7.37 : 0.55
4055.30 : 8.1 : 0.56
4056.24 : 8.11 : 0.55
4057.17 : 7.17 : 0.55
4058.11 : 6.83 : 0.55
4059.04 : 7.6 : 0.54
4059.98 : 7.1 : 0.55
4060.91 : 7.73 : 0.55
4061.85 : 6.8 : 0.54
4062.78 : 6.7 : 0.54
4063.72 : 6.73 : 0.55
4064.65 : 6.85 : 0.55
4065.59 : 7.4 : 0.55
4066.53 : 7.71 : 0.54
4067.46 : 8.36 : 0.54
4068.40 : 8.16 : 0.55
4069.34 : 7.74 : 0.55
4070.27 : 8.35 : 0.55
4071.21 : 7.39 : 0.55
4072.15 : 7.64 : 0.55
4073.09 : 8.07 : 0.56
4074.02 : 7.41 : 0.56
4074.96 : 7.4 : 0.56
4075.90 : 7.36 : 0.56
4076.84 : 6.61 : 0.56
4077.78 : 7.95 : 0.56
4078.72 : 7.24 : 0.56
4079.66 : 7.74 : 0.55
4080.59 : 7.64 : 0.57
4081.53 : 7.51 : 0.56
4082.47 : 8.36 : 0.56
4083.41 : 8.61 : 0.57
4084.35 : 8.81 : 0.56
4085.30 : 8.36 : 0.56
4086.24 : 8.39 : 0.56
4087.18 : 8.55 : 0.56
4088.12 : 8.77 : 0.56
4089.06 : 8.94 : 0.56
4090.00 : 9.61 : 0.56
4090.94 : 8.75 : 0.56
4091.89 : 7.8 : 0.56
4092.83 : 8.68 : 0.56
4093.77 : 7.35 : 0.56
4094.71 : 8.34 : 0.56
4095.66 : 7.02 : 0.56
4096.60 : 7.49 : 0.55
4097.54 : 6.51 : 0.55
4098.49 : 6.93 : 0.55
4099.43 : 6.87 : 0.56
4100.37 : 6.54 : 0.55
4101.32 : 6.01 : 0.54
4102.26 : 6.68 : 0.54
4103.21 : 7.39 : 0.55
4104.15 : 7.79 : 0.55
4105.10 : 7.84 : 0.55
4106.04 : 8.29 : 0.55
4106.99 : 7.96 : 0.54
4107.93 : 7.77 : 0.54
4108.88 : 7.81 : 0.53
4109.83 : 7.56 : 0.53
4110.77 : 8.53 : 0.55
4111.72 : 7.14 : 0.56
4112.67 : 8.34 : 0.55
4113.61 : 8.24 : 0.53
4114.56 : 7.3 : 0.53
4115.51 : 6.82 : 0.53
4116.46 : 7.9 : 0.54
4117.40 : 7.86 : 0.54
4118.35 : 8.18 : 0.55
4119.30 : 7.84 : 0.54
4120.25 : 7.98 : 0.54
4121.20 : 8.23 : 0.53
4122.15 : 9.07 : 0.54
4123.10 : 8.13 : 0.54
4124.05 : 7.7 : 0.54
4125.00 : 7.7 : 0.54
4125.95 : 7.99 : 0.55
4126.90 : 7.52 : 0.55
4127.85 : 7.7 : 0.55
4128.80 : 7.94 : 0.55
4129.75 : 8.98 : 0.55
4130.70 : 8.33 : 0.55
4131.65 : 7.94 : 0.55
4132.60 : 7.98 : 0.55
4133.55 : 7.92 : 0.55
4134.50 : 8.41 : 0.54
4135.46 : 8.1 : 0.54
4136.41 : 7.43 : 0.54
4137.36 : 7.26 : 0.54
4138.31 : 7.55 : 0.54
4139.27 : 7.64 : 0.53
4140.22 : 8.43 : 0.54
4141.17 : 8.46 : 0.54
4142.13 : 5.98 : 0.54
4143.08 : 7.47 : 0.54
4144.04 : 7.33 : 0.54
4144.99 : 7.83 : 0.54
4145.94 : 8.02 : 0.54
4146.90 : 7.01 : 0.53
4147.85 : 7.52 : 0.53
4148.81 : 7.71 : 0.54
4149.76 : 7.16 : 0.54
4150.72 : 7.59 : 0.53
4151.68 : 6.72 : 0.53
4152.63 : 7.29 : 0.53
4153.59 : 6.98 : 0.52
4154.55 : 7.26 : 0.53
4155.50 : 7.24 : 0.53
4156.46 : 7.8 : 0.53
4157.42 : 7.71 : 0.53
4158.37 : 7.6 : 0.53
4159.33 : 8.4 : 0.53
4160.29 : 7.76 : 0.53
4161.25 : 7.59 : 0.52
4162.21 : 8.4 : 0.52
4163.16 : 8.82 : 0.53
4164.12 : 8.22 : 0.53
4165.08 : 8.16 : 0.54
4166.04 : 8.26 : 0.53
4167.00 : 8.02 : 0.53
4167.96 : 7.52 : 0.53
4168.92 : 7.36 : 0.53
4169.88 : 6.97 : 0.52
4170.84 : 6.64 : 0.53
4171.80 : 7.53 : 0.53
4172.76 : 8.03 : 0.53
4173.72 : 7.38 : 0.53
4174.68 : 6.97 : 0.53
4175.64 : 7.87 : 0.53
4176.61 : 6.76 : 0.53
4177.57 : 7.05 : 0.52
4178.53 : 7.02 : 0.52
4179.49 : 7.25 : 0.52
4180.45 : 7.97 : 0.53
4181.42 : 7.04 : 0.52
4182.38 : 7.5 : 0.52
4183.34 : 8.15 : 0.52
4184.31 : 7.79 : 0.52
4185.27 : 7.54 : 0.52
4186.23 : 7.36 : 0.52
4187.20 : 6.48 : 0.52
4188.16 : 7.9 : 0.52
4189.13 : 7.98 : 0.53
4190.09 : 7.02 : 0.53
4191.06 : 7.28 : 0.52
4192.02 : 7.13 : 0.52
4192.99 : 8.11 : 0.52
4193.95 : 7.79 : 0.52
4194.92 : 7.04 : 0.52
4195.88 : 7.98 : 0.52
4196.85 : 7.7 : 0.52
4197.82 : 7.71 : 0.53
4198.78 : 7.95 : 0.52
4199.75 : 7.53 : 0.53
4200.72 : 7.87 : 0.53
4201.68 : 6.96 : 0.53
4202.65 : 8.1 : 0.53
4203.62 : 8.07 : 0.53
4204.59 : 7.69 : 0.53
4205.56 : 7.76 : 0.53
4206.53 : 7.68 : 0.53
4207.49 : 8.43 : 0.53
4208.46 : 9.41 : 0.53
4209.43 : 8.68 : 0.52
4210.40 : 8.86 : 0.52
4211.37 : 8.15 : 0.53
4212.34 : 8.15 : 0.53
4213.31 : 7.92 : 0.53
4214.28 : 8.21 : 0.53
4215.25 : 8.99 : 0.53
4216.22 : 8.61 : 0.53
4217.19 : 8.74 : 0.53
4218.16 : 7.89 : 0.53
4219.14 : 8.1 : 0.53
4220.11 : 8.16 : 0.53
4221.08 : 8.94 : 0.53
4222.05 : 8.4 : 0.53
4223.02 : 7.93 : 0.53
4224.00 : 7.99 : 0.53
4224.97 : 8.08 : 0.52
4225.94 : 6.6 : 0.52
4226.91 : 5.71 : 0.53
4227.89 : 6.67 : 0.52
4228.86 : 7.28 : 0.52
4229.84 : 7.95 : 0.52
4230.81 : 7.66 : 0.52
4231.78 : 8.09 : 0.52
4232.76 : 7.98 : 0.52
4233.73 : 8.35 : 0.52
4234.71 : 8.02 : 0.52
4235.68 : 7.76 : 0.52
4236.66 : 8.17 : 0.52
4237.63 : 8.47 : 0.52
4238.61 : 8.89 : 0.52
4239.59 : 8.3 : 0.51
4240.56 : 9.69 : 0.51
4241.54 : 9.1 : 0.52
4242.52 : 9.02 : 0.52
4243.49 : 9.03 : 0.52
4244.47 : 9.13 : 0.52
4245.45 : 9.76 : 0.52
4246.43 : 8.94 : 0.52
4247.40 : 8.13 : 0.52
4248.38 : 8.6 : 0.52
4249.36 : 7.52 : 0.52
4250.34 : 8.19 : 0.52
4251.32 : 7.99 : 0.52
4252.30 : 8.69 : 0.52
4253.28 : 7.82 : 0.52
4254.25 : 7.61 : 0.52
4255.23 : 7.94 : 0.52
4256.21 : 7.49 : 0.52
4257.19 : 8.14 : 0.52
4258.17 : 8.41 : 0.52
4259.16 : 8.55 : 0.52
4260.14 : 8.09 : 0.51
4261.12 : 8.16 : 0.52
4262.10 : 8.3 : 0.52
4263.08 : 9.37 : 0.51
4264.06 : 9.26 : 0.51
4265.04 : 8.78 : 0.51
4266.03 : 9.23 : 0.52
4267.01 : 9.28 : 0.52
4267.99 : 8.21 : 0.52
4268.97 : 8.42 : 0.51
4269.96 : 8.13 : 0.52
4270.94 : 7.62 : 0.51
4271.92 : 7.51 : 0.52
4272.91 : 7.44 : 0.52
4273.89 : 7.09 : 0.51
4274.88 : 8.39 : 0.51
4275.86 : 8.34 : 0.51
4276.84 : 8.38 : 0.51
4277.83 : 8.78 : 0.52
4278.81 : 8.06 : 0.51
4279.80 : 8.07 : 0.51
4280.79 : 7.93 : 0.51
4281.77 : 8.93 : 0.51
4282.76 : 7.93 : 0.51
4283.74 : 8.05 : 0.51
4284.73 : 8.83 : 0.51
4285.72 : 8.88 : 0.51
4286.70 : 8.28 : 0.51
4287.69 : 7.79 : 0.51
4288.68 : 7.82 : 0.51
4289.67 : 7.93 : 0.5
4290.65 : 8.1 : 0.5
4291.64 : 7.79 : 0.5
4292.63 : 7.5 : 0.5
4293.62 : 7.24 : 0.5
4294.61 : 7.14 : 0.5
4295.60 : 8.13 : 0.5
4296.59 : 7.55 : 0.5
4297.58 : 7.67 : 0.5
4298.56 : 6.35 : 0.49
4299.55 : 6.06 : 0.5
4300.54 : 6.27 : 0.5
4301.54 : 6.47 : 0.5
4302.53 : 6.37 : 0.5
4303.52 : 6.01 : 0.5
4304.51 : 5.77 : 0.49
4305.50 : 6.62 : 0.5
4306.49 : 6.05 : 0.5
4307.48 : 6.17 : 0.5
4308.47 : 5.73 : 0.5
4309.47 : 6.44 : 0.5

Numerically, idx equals 1.94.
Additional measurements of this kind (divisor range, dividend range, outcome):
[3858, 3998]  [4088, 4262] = 1.92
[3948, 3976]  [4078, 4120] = 2.01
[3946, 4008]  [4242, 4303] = 1.63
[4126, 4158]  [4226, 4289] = 1.14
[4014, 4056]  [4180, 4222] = 1.09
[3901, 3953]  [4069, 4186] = 1.95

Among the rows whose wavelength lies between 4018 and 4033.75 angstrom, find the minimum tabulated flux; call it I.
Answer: 6.86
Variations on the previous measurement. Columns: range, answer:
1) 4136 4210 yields 5.98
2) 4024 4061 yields 6.74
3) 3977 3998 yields 5.13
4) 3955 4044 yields 2.36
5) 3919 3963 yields 1.68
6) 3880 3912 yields 3.5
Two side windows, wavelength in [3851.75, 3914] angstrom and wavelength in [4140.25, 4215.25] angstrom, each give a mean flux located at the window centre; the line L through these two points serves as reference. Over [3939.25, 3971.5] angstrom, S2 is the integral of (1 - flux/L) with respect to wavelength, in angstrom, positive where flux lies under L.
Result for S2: 5.21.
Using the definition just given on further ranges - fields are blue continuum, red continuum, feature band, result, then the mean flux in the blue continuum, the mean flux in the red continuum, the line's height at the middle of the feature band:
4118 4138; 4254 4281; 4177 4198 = 1.63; 8.01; 8.26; 8.12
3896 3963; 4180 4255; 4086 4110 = -4.28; 4.55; 8.03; 6.58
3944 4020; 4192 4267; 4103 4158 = -2.95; 6.12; 8.19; 7.36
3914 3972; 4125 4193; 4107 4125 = -2.61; 4.04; 7.62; 6.91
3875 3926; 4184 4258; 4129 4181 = -2.02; 4.75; 8.04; 7.36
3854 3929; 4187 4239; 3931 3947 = 4.81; 4.4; 7.91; 4.92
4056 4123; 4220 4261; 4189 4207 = 0.90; 7.73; 8.17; 8.05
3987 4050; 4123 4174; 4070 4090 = -0.58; 7.82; 7.71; 7.77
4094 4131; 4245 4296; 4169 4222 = 1.26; 7.69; 8.21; 7.96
